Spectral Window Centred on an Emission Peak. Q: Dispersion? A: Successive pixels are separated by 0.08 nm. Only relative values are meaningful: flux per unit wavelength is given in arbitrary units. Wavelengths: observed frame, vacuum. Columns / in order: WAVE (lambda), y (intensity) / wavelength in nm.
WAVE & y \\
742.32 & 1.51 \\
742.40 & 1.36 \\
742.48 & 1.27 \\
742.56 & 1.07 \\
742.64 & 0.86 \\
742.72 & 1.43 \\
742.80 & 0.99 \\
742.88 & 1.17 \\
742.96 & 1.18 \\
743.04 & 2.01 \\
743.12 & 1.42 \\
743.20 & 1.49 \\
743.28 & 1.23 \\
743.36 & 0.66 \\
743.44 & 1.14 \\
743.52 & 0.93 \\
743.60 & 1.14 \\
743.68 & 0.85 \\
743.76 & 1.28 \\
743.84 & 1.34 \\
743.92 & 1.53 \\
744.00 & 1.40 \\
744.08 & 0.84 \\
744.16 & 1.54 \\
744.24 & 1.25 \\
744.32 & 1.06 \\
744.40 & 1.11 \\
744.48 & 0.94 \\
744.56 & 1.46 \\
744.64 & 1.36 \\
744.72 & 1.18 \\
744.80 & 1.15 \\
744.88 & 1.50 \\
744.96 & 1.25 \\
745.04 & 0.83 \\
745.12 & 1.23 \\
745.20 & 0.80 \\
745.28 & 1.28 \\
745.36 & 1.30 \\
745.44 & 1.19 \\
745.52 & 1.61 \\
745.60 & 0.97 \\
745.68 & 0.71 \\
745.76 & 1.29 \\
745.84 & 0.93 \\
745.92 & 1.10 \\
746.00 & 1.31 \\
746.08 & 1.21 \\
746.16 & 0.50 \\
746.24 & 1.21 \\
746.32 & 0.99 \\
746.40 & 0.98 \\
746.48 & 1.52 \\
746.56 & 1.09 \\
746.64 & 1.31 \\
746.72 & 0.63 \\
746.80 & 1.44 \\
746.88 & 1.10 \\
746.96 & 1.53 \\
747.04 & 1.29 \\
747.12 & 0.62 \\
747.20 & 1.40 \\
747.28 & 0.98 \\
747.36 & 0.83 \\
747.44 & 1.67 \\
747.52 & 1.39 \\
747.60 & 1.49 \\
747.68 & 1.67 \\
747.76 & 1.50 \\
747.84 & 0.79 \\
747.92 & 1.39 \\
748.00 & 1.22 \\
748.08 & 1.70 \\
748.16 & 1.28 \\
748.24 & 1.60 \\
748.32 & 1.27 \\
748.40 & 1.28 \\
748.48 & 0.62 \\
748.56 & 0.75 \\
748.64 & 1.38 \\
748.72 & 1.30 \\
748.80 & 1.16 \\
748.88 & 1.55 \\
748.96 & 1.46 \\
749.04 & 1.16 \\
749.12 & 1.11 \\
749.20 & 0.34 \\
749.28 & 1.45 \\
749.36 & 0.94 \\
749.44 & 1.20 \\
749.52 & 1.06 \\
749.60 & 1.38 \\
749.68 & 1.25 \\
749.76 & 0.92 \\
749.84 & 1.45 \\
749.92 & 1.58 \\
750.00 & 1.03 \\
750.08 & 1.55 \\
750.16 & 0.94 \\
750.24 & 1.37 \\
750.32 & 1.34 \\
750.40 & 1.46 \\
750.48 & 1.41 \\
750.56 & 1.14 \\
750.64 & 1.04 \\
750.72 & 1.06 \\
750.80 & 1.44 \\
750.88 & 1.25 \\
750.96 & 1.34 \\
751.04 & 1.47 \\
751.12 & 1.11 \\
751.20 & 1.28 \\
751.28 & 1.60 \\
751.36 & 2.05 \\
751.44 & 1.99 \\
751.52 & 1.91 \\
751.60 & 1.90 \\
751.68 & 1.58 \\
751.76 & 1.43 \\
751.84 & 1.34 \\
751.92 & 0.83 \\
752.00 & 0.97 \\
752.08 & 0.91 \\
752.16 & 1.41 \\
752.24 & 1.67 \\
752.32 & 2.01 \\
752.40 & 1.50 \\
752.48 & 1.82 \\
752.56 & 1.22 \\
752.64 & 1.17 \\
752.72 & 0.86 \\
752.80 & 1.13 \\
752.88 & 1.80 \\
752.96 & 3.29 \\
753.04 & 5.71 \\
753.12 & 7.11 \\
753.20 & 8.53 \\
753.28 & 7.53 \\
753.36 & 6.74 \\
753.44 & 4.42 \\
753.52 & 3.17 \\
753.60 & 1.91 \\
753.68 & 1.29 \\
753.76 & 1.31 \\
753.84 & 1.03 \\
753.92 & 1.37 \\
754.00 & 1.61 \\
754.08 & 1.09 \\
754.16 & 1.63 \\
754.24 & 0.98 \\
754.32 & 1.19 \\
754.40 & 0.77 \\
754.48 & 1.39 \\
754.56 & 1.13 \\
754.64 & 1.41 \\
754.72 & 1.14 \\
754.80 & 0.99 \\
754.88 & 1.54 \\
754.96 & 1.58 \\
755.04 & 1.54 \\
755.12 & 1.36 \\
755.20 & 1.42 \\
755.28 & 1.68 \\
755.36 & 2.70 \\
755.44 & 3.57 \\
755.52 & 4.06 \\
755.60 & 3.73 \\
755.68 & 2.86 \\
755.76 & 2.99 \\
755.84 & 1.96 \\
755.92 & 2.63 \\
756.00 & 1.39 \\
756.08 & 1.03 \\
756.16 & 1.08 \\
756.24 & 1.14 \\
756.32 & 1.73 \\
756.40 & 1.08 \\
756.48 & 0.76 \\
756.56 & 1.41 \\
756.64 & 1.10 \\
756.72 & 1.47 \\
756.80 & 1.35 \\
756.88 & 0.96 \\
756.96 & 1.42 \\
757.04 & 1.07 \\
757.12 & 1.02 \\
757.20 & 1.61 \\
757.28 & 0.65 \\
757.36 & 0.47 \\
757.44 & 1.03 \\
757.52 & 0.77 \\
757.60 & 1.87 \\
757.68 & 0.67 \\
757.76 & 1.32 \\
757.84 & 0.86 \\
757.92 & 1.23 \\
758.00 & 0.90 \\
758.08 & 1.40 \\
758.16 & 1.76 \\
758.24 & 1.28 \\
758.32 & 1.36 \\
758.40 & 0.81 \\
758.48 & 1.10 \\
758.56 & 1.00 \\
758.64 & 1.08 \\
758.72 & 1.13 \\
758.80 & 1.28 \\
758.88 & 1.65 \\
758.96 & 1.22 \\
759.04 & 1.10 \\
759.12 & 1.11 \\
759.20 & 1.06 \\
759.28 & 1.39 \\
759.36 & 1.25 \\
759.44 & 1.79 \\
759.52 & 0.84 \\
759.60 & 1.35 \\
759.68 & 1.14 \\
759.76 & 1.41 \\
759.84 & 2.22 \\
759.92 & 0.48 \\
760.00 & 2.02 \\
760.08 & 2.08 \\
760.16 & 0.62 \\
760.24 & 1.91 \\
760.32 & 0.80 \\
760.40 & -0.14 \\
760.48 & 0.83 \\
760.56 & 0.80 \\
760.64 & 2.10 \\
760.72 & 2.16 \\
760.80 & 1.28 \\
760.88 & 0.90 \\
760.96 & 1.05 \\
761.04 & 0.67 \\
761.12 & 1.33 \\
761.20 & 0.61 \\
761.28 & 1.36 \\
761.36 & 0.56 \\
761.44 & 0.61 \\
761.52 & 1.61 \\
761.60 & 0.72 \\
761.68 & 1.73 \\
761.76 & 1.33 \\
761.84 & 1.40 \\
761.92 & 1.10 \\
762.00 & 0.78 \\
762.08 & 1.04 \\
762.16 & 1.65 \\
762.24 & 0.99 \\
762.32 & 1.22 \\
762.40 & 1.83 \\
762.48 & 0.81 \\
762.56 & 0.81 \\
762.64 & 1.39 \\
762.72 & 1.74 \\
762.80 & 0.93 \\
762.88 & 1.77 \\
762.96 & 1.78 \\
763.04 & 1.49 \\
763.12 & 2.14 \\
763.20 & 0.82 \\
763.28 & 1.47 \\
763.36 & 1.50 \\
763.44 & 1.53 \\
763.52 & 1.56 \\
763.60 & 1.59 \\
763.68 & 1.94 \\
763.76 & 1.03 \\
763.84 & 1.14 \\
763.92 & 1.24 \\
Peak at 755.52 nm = [N II]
